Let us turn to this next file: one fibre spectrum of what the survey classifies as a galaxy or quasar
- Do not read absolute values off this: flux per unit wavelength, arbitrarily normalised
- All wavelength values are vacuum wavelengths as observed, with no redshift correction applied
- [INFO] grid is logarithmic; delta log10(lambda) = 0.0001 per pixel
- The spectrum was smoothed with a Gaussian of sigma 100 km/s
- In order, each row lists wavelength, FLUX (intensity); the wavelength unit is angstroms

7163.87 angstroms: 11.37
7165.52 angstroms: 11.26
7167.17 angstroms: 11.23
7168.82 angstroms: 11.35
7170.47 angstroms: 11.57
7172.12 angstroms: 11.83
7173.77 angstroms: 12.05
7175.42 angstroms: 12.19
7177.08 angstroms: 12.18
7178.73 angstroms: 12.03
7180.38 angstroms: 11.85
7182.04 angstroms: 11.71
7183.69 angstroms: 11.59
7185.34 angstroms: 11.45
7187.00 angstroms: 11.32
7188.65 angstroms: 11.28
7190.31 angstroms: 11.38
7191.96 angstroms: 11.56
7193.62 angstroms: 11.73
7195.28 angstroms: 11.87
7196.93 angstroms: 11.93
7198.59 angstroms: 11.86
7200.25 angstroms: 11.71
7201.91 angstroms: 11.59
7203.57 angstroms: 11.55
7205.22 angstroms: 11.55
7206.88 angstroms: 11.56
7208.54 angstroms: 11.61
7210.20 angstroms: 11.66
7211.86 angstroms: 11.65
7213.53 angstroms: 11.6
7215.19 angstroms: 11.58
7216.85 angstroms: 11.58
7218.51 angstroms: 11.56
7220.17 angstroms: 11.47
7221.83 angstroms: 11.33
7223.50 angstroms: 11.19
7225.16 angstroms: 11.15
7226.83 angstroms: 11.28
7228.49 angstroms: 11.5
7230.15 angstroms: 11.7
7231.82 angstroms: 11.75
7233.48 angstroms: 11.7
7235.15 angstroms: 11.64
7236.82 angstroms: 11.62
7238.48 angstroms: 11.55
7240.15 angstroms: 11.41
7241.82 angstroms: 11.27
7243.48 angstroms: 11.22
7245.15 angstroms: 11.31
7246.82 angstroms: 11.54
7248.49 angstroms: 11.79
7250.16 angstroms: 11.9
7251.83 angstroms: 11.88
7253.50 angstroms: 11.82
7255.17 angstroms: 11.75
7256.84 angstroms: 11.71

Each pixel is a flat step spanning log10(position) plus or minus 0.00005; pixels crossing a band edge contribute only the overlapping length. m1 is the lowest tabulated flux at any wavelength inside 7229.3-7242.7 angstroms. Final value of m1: 11.27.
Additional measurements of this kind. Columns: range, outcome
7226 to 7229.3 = 11.28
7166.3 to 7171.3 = 11.23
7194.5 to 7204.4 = 11.55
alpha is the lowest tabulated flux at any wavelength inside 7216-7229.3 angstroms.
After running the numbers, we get 11.15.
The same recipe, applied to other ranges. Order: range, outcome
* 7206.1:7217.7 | 11.56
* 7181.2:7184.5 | 11.59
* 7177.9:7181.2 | 11.85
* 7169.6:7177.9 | 11.57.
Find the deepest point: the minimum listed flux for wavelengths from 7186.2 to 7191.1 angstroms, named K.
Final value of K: 11.28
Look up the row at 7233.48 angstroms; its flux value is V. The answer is 11.7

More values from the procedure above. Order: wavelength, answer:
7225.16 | 11.15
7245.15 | 11.31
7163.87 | 11.37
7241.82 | 11.27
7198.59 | 11.86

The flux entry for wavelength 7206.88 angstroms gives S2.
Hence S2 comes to 11.56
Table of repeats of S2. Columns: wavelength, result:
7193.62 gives 11.73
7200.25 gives 11.71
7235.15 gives 11.64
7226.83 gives 11.28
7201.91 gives 11.59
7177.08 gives 12.18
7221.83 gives 11.33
